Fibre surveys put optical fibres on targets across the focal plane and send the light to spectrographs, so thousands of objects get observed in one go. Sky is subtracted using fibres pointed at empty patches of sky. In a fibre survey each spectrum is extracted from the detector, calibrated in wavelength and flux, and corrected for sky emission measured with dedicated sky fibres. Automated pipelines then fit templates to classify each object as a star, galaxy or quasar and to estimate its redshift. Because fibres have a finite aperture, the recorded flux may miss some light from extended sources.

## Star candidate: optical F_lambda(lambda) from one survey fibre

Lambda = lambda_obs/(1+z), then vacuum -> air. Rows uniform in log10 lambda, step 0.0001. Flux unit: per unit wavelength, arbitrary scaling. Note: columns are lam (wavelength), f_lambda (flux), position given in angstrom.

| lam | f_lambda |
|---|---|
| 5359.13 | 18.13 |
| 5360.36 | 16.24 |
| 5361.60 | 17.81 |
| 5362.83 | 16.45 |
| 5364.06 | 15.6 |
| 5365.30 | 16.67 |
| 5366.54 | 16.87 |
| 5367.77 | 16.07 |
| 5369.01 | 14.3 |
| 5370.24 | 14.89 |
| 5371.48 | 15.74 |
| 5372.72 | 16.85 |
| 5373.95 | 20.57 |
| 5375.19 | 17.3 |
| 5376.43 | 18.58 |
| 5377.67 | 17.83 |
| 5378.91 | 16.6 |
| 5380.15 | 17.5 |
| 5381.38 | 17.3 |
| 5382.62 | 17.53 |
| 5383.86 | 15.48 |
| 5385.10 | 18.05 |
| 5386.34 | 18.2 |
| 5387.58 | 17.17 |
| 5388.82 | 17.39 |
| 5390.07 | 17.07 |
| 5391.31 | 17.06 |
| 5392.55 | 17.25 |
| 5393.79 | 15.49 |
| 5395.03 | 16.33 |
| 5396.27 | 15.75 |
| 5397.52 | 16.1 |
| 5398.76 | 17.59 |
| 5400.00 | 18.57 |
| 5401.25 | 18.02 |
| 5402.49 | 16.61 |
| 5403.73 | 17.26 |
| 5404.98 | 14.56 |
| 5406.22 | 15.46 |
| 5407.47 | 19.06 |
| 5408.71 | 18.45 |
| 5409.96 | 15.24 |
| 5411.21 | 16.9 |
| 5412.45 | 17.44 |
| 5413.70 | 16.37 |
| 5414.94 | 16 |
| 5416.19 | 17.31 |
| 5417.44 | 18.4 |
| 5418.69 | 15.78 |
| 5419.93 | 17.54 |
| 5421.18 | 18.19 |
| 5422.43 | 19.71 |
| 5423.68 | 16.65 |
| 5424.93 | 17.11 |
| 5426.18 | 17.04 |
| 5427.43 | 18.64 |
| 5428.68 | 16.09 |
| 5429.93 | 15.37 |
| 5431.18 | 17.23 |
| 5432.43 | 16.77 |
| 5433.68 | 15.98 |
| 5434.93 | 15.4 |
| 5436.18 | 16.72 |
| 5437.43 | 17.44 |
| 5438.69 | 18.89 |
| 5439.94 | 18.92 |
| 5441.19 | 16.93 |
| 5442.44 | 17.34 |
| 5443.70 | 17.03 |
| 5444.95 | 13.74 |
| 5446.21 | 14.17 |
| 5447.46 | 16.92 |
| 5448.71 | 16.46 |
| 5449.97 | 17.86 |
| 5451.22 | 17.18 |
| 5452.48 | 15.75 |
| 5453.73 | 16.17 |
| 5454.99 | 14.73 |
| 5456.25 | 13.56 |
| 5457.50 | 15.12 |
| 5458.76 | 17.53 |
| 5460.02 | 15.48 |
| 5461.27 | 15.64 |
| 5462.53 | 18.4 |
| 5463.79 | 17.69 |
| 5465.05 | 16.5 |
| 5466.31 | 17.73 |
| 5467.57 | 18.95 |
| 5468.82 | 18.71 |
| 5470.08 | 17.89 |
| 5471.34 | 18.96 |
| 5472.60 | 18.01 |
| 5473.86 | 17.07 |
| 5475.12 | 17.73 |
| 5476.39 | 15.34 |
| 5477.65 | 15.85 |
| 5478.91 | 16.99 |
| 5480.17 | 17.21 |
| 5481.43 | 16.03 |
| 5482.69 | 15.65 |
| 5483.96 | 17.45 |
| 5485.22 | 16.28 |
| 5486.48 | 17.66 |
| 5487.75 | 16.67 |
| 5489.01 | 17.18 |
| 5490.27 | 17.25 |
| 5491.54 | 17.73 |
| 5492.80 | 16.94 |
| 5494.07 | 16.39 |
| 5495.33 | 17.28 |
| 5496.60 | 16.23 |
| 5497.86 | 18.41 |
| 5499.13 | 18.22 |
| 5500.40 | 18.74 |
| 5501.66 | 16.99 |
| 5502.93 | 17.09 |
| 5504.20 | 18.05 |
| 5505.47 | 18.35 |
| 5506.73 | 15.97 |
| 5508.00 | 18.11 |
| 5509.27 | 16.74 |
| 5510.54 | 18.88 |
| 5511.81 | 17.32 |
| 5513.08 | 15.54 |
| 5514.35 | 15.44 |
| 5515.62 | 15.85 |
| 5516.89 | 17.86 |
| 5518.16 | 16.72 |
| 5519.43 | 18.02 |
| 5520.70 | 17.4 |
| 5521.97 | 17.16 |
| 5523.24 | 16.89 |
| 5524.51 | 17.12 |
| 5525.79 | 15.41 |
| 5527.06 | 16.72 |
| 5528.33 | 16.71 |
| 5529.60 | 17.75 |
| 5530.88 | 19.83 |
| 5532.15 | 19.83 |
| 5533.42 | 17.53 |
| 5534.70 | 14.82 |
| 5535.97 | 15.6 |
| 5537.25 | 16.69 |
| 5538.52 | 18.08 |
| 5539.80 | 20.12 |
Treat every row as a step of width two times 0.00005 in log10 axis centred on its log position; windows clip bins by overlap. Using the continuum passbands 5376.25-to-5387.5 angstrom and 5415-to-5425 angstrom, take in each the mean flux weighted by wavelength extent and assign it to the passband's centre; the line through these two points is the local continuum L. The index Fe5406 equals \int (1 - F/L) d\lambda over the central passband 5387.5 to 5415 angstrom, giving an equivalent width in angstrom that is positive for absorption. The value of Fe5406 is 1.0 angstrom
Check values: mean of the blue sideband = 17.4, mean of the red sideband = 17.5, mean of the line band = 16.8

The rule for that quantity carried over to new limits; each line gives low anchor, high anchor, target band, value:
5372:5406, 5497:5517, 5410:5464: 1.6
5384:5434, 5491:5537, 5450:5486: 0.7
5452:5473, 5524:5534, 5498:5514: -0.1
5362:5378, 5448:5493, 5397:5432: -0.6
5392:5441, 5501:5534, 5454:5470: 0.4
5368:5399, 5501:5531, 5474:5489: 0.4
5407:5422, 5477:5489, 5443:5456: 0.8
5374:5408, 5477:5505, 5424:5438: 0.3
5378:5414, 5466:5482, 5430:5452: 0.7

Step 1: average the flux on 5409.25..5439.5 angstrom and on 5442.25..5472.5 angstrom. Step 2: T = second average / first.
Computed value 1.0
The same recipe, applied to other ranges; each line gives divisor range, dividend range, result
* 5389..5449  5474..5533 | 1.02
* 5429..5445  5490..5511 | 1.04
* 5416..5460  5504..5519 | 1.02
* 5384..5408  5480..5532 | 1.01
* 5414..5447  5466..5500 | 1.02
